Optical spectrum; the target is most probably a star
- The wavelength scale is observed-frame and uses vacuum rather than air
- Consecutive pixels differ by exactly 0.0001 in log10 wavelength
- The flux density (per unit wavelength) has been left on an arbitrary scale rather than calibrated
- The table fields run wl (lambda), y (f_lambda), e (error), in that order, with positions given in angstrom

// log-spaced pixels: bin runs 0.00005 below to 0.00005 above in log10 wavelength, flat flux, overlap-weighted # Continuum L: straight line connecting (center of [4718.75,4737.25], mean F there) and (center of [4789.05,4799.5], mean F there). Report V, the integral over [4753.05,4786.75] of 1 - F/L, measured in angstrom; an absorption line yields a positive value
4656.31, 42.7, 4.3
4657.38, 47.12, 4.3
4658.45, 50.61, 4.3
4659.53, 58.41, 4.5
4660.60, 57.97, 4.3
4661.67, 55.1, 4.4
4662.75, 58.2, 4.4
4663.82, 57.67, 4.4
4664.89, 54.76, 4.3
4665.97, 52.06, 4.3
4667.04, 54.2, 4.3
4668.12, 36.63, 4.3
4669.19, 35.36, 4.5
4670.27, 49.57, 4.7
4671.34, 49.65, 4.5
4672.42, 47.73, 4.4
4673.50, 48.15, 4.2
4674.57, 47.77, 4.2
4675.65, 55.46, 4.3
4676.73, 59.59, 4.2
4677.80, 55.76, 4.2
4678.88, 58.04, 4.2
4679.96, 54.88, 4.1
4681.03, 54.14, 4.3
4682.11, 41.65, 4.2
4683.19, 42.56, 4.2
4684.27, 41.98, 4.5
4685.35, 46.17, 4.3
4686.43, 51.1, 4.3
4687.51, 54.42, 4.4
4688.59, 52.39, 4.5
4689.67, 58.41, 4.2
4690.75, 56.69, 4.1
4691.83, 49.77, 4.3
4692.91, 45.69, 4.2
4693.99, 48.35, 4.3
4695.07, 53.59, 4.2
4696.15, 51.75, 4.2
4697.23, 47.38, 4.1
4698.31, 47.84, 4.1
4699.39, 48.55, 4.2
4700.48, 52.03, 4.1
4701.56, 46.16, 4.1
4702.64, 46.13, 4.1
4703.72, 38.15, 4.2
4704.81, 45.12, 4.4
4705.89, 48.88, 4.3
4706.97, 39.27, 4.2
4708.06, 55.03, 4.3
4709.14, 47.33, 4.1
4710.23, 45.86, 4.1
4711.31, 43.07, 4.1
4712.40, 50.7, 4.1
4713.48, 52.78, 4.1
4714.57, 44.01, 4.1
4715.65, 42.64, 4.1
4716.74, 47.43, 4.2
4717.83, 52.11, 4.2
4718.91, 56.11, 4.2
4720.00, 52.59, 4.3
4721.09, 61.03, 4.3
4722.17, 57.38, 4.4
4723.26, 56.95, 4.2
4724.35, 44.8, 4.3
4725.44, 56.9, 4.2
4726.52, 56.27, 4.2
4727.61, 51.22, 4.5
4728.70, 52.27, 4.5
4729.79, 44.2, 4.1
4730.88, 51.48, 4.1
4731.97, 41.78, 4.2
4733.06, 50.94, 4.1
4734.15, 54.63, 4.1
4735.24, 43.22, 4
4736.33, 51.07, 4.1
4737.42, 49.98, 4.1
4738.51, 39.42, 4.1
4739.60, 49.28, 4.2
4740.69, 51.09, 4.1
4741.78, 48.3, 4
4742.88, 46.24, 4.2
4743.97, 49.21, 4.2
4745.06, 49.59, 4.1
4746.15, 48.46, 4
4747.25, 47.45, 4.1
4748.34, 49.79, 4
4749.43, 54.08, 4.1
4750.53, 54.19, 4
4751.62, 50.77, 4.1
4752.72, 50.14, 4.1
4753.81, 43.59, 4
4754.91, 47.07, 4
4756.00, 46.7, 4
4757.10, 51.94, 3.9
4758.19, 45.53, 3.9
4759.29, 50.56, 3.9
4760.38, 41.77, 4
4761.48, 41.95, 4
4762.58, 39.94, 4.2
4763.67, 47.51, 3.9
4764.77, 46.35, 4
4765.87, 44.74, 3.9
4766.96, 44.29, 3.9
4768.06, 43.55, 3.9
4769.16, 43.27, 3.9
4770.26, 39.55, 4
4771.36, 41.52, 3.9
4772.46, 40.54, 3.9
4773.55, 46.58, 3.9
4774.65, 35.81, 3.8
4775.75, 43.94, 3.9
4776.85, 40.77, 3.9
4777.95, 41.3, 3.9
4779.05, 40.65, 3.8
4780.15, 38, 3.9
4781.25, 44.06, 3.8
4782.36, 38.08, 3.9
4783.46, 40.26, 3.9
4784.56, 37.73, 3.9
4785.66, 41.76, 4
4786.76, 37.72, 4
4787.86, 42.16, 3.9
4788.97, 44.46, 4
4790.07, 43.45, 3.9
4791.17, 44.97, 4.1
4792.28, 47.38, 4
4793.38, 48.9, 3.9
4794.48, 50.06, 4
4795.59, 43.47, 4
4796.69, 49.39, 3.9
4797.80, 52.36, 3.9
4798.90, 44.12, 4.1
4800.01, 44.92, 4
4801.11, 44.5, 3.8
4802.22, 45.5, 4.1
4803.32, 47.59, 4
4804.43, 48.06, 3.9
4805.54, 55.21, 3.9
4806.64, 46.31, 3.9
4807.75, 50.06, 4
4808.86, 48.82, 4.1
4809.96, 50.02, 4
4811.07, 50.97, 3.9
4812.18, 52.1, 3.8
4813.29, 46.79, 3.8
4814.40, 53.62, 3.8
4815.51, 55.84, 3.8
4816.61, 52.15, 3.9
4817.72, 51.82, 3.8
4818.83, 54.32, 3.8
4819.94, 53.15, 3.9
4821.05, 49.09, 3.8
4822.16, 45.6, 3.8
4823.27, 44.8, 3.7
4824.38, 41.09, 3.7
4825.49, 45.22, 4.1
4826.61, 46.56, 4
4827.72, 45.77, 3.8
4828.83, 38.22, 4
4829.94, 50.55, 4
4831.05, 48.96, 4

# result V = 4.0 angstrom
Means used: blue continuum 51.8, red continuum 47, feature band 42.9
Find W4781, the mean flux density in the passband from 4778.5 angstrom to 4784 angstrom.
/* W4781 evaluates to 40.2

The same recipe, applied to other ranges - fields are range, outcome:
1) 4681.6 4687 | 44.7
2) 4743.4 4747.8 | 48.7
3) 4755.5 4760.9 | 47.4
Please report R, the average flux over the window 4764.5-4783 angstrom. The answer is 41.9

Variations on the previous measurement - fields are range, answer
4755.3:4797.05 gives 43.4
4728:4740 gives 48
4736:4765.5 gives 47.8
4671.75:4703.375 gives 50.4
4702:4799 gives 46.7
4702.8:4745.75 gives 49.2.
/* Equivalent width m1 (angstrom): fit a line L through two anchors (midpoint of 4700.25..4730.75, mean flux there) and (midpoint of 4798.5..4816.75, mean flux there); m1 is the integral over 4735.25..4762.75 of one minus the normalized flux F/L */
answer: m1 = 0.82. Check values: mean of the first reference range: 49.5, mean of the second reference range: 49.2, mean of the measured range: 47.9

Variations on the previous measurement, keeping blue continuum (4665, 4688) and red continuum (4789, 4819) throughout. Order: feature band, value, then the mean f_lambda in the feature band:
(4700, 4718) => 0.93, 46.7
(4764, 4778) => 1.83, 42.6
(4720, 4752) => -0.83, 50.5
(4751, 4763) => 0.63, 46.5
